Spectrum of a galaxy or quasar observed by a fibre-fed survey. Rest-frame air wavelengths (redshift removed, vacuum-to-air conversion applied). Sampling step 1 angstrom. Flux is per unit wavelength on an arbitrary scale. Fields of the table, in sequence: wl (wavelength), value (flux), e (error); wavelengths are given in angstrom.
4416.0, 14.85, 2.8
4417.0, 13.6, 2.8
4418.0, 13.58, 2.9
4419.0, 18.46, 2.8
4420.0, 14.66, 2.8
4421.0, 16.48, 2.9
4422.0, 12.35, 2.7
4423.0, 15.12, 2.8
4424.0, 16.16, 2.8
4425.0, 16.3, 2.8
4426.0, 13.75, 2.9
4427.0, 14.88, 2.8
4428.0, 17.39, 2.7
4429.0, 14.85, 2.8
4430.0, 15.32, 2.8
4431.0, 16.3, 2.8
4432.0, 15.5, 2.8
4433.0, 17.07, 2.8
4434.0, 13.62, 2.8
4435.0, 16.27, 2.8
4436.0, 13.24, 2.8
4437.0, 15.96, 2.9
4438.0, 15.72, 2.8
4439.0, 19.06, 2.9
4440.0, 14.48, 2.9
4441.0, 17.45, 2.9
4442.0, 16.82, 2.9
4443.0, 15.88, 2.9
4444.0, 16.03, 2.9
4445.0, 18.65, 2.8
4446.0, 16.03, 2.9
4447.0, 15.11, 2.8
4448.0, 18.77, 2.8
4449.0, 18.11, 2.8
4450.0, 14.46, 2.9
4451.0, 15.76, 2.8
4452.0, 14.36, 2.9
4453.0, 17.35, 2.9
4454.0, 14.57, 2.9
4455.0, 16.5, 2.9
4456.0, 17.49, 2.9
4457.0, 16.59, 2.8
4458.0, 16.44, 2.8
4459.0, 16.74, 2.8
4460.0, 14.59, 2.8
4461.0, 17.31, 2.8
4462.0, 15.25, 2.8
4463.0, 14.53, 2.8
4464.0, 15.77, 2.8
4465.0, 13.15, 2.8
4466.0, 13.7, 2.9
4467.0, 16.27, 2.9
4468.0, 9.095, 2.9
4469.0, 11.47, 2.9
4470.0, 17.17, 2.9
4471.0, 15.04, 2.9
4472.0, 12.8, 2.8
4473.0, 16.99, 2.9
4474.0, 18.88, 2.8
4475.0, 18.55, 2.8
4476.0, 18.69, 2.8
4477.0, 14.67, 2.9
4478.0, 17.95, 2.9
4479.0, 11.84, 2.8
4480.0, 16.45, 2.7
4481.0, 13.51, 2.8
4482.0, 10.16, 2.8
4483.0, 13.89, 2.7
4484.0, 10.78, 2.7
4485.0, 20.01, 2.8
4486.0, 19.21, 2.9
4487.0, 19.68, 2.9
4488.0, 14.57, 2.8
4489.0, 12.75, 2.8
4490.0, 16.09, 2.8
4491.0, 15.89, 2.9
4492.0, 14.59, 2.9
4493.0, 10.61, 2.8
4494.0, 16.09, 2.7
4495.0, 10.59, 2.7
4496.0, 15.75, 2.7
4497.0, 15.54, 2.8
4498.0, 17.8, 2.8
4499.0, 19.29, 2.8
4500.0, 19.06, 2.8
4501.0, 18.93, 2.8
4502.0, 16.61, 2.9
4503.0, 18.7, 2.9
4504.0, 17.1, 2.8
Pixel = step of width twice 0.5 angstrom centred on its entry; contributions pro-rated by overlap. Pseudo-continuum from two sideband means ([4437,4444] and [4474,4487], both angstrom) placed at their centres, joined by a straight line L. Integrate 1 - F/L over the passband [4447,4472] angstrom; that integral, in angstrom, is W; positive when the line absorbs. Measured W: 1.2 angstrom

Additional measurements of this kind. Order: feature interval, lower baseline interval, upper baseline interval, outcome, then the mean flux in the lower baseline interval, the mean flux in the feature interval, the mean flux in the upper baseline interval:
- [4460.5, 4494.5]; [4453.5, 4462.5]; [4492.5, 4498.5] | 0.29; 16.2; 15.1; 14.4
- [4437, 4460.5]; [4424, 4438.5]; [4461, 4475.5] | -1.76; 15.5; 16.4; 15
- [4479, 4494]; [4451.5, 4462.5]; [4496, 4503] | 2.14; 16.1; 14.8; 17.8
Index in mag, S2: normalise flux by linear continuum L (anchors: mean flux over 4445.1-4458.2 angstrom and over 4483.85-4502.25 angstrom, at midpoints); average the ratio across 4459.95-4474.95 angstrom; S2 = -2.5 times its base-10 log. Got 0.09 mag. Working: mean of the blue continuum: 16.3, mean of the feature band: 14.9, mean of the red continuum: 16.1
